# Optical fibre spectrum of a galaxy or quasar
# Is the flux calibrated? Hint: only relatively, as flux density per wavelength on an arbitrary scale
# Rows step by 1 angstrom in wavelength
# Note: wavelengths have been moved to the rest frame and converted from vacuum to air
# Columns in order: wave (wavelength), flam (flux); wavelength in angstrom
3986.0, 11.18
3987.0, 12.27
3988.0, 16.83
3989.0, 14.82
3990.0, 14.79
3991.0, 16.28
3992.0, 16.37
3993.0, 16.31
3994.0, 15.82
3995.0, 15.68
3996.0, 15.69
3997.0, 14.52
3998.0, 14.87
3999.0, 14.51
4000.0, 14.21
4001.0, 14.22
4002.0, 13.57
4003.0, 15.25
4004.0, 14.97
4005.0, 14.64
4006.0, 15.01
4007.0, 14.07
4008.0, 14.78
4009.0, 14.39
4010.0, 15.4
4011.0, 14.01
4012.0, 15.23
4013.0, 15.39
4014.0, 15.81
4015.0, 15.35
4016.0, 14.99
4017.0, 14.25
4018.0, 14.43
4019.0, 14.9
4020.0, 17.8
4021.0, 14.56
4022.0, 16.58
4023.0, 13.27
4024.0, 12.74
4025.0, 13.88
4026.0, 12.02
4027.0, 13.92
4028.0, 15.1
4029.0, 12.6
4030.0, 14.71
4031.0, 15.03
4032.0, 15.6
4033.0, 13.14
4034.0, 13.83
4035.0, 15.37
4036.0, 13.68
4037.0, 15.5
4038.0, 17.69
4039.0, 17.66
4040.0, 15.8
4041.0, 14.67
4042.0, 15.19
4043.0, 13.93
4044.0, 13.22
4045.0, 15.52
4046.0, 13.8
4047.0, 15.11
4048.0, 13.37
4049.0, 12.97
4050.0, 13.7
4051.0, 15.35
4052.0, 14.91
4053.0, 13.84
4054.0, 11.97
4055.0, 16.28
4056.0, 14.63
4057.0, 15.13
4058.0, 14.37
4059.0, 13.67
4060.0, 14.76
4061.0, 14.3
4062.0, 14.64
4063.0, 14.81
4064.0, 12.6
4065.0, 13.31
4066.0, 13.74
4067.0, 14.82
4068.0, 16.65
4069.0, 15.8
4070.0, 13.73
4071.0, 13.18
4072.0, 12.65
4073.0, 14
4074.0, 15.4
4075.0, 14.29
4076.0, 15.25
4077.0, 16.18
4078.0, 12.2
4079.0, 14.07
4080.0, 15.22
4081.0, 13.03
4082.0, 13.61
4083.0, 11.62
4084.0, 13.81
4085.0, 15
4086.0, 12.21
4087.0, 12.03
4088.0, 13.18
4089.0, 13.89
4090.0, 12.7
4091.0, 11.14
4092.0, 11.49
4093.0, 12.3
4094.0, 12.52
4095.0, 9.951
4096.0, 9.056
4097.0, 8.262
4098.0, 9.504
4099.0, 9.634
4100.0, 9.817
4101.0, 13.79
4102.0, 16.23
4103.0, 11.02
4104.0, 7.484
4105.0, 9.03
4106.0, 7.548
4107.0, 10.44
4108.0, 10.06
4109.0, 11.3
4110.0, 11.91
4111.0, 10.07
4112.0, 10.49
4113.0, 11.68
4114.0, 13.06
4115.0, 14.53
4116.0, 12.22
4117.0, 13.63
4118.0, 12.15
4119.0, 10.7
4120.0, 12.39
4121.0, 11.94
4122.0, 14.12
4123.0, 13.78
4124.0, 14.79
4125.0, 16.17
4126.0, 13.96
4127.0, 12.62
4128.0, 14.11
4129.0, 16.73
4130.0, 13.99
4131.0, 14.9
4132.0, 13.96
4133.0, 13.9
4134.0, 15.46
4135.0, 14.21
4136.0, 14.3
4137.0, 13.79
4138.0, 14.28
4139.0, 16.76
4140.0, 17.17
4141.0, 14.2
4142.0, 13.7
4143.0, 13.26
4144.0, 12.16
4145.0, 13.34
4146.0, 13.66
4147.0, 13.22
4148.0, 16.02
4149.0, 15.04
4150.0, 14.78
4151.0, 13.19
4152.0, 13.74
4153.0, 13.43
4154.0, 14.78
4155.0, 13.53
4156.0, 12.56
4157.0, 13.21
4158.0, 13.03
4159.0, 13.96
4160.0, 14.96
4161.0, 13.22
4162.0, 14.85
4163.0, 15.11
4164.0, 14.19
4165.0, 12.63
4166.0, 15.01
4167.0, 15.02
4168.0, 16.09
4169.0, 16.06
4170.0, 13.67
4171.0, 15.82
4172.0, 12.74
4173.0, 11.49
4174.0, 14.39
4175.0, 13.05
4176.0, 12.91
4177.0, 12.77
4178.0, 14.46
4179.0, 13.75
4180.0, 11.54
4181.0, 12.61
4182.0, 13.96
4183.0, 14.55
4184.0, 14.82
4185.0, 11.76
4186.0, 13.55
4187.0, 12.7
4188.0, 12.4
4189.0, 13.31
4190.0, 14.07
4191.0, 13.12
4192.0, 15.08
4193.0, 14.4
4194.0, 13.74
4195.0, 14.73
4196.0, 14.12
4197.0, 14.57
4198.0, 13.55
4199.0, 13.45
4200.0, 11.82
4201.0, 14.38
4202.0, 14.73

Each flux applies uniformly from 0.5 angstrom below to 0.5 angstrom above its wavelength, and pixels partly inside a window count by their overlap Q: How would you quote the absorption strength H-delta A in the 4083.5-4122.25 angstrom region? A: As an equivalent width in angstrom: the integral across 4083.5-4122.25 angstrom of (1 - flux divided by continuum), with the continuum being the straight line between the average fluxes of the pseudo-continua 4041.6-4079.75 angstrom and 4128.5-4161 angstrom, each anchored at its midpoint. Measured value 7.3 angstrom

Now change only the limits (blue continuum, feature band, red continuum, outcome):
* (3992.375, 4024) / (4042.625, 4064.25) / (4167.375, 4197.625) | 0.59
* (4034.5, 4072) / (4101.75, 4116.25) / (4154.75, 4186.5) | 3.23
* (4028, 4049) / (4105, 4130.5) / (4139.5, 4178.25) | 3.12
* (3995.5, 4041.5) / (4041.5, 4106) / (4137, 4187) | 5.41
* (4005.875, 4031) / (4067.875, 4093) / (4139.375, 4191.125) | 1.16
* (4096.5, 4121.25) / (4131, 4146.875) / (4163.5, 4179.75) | -2.27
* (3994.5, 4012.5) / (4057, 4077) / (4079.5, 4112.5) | -3.01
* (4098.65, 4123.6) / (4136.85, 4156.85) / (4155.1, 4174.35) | -1.33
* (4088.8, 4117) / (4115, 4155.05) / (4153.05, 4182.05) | -4.98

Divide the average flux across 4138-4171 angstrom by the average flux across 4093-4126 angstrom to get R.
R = 1.23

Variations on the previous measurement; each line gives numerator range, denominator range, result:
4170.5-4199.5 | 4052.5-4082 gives 0.95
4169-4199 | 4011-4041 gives 0.92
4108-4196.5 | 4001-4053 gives 0.93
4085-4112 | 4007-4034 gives 0.76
